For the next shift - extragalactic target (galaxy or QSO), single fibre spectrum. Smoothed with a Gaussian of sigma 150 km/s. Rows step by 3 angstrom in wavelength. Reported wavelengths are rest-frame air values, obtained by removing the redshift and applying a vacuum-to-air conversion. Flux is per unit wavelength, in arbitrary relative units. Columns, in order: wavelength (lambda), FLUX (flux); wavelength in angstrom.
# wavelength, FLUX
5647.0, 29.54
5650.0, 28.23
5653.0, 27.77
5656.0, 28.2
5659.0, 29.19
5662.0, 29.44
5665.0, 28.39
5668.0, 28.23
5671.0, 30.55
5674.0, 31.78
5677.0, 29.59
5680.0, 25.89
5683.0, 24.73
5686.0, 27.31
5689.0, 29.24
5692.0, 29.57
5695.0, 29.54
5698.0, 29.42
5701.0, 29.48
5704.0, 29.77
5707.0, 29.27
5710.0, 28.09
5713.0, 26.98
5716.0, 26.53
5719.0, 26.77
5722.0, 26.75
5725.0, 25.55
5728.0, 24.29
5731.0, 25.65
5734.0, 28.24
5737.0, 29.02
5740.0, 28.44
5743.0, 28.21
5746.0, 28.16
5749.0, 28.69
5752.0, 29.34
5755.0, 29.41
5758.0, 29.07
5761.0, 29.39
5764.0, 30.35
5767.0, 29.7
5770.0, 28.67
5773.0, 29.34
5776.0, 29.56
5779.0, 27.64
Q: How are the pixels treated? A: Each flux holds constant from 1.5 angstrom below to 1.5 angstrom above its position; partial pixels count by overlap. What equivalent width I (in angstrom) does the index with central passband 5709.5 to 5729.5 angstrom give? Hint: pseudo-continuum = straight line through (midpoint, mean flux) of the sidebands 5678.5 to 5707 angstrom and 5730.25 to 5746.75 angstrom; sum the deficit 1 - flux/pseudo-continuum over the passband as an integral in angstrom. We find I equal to 1.3 angstrom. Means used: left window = 28.4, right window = 28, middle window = 26.3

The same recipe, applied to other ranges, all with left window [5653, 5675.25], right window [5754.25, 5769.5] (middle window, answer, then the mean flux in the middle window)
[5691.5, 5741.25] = 2.7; 27.8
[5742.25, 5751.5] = 0.3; 28.5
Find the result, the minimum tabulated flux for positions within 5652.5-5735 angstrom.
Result 24.29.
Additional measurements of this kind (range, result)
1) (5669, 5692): 24.73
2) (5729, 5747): 25.65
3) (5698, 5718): 26.53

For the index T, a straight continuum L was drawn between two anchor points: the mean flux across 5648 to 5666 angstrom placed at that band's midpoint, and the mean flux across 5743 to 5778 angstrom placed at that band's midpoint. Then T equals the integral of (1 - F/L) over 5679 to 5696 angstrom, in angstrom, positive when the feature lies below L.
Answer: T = 0.6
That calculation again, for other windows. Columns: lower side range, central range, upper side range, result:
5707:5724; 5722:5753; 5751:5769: 0.9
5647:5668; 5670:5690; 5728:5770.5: 0.2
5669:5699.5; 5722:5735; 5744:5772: 1.4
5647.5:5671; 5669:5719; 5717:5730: -2.6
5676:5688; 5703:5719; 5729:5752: -0.3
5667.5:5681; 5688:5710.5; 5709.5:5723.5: -1.1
